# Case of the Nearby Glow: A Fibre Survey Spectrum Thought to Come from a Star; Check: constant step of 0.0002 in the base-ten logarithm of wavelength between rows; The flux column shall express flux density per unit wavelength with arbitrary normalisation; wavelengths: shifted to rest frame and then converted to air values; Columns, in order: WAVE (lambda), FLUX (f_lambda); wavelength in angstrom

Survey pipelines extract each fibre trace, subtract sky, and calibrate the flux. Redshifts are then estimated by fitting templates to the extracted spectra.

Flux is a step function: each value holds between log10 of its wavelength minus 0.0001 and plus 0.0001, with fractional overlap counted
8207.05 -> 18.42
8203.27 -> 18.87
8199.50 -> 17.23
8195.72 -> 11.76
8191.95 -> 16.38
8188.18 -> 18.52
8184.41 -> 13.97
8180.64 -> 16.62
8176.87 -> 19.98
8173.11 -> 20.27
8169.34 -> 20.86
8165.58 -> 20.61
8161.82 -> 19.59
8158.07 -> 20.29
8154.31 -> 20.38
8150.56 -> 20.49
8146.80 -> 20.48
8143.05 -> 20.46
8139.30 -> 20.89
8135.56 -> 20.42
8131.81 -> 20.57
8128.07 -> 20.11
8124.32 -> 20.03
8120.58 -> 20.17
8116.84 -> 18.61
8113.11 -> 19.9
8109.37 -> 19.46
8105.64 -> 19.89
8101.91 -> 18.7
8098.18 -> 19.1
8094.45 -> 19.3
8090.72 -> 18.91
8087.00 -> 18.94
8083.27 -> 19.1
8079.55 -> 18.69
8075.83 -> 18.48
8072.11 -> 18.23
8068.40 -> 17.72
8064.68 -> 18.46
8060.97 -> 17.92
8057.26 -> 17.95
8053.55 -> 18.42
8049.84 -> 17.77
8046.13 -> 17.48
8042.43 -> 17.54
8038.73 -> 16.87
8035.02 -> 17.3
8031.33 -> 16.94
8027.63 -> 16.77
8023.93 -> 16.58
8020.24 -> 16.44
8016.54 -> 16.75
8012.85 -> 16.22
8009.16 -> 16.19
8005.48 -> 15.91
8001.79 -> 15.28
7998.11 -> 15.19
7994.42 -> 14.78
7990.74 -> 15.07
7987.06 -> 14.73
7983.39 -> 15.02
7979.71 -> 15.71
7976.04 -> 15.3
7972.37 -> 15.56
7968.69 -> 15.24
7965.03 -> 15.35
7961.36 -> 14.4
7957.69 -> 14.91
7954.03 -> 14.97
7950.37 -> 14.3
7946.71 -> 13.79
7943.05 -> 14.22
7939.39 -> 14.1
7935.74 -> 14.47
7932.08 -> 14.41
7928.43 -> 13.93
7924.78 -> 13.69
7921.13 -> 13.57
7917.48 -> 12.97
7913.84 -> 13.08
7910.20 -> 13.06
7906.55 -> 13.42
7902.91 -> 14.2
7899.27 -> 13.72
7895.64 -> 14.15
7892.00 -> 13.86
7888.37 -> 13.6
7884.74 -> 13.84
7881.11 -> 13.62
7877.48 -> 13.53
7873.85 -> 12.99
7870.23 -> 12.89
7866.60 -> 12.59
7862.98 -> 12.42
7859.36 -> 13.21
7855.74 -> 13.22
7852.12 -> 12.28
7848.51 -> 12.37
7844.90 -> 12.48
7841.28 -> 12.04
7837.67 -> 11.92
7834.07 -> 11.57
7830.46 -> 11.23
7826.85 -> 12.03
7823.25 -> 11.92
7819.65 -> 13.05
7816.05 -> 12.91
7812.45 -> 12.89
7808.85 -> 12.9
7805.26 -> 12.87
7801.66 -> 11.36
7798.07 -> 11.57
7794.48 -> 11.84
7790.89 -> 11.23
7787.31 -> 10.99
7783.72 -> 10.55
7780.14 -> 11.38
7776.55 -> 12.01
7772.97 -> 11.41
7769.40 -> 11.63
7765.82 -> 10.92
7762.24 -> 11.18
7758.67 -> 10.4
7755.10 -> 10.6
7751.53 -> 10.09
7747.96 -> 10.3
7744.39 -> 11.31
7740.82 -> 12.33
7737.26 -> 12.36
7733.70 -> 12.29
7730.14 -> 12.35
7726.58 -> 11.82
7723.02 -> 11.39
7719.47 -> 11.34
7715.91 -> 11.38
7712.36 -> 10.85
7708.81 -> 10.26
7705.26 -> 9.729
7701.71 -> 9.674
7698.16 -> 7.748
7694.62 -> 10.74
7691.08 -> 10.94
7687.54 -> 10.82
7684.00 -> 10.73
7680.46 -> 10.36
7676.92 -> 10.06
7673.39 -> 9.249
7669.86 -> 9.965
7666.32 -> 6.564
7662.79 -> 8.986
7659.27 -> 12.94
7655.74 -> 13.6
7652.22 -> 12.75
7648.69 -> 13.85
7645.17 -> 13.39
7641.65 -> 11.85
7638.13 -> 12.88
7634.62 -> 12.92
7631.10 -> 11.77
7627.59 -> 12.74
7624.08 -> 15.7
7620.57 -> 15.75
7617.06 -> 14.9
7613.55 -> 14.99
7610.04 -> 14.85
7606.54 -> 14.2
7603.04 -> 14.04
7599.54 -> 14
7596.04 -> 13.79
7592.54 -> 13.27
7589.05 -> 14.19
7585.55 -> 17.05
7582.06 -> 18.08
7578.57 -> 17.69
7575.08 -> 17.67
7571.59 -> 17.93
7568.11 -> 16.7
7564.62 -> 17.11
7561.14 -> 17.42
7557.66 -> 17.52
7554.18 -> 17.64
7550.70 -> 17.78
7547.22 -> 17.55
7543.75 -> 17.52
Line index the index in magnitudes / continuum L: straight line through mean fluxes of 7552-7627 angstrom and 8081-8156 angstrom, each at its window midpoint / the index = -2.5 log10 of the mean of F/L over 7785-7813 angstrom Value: 0.42 mag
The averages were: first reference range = 15.9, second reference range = 19.8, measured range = 11.9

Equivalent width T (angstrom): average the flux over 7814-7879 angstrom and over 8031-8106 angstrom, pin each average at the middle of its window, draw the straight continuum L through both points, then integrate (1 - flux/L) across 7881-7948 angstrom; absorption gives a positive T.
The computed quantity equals 2.2 angstrom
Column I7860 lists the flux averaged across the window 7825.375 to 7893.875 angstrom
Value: 12.7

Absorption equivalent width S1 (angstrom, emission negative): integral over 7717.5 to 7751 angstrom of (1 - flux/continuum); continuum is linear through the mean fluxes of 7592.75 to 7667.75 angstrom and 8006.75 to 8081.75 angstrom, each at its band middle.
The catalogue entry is 6.1 angstrom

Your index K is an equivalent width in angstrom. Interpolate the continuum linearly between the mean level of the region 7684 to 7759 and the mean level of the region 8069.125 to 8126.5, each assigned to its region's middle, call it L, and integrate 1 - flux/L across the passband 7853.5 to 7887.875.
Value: 2.5 angstrom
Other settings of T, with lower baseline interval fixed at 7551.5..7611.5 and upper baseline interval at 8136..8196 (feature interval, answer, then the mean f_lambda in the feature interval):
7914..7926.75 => 3.2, 13.4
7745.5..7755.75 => 4.0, 10.4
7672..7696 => 8.9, 10.4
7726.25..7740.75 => 4.0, 12.3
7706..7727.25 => 7.2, 11.1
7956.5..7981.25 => 3.9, 15.2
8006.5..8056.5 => 3.7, 17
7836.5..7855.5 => 5.6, 12.3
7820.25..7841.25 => 6.7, 11.8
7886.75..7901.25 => 3.2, 13.8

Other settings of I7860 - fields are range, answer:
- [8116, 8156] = 20.3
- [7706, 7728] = 11.1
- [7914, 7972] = 14.3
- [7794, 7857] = 12.2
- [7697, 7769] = 11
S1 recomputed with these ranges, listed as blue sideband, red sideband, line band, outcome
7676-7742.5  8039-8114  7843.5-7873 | 2.77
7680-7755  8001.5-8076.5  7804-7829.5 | 0.49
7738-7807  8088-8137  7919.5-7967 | 3.51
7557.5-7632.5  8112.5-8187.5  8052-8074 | 1.08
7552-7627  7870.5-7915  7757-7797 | 8.90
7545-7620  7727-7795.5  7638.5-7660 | 1.90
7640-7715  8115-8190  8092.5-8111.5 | -0.59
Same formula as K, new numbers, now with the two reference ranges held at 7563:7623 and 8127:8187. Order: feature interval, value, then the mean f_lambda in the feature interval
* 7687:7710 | 9.08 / 9.94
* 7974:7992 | 3.21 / 15.2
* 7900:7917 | 4.28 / 13.4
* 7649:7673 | 7.79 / 10.9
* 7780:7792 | 4.27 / 11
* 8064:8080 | 0.70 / 18.3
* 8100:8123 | -0.08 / 19.5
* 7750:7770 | 7.23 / 10.8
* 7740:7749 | 2.93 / 11.3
